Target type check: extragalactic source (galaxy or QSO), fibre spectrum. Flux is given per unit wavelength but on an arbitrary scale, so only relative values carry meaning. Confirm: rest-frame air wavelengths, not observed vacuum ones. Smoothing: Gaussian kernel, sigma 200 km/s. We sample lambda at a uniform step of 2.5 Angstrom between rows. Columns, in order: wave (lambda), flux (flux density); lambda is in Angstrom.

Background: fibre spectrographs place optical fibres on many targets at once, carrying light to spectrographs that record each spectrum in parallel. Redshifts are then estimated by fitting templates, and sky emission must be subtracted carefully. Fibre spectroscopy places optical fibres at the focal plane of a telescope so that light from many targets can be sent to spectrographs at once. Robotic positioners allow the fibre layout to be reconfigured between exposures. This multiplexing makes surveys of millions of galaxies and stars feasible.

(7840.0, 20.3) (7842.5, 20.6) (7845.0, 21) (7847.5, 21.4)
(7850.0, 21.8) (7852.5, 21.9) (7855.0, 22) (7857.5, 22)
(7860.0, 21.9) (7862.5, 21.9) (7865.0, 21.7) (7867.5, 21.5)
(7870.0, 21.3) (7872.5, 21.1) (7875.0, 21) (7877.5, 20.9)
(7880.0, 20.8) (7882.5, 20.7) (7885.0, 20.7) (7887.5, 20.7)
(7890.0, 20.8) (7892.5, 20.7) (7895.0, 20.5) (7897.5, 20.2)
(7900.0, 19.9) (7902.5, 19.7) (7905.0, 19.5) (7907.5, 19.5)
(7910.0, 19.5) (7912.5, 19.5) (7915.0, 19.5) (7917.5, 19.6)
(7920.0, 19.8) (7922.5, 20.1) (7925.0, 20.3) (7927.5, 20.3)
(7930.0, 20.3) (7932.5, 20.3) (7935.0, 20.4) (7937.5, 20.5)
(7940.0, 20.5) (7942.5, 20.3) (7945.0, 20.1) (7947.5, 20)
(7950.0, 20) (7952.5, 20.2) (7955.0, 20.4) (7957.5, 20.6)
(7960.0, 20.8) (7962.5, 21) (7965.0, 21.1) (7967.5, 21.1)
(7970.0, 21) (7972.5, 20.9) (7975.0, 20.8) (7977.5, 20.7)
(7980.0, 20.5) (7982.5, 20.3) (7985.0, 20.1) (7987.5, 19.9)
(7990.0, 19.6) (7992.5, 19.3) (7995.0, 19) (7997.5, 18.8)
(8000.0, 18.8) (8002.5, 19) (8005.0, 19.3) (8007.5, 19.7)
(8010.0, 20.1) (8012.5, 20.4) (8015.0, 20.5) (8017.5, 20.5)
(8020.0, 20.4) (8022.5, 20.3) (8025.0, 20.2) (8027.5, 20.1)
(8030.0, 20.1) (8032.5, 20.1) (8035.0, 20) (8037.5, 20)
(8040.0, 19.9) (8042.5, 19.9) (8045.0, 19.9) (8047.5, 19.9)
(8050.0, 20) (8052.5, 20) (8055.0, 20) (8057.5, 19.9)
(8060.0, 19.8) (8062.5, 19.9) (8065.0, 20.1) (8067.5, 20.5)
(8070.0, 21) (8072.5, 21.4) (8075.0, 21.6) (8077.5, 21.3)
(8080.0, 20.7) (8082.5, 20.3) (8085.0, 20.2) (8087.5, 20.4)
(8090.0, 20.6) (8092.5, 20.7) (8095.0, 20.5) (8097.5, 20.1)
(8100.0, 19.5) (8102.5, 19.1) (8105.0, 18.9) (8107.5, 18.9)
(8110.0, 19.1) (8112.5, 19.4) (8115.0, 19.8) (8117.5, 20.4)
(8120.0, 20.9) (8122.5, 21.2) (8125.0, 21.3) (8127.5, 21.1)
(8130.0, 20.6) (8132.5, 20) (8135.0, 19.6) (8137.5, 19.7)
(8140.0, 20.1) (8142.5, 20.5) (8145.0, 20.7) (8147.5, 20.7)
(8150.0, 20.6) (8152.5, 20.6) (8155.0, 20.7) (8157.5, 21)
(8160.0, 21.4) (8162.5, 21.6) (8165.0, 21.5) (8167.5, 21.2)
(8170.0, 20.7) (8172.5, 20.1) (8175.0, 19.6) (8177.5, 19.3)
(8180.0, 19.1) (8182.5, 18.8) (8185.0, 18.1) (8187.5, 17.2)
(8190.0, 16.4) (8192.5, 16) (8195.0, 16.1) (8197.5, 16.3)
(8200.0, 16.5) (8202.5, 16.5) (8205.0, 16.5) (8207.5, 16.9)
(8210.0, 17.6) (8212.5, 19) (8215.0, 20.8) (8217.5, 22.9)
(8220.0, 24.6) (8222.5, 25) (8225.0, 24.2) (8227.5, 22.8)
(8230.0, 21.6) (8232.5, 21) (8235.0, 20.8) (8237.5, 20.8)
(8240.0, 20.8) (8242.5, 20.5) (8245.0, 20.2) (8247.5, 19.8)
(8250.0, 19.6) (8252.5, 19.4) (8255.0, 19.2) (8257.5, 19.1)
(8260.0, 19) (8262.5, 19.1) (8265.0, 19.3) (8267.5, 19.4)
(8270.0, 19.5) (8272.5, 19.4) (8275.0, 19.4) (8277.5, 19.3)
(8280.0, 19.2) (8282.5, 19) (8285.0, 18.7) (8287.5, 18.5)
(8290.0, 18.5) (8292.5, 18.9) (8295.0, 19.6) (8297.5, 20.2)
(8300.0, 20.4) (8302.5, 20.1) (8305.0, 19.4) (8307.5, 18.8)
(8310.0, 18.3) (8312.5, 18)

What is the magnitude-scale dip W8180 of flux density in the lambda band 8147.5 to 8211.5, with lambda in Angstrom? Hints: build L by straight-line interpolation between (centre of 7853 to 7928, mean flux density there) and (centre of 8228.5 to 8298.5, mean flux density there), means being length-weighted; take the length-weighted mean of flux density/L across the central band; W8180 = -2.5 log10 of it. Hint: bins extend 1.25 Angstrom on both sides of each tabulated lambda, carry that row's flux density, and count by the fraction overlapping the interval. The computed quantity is 0.057 mag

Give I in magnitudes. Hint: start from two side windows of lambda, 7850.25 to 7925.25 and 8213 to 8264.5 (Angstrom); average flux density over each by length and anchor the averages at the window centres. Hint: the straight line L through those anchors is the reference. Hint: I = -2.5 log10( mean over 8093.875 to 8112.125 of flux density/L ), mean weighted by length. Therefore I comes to 0.08 mag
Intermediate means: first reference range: 20.7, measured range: 19.4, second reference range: 21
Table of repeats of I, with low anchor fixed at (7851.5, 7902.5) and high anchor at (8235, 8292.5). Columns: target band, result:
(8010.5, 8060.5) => 0.017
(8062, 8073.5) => -0.018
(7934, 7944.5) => 0.022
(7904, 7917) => 0.077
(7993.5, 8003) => 0.092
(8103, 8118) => 0.041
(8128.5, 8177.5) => -0.033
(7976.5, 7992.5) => 0.028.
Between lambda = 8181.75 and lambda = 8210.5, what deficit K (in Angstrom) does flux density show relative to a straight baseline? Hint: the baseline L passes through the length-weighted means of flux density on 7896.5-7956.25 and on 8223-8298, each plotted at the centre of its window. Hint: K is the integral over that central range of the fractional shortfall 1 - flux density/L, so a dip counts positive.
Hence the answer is 4.5 Angstrom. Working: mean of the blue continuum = 20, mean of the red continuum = 19.9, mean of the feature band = 16.9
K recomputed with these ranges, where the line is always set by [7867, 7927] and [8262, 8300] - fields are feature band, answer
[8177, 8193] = 1.4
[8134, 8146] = -0.3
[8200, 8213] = 1.6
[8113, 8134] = -1.0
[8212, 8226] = -2.5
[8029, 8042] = -0.1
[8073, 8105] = -1.0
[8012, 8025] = -0.3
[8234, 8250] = -0.9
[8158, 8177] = -1.2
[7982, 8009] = 0.8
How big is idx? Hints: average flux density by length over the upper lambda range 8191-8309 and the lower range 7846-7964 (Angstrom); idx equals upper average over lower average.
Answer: 0.95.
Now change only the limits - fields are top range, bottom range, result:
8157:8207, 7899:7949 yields 0.93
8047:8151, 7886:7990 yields 1.00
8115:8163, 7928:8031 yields 1.02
